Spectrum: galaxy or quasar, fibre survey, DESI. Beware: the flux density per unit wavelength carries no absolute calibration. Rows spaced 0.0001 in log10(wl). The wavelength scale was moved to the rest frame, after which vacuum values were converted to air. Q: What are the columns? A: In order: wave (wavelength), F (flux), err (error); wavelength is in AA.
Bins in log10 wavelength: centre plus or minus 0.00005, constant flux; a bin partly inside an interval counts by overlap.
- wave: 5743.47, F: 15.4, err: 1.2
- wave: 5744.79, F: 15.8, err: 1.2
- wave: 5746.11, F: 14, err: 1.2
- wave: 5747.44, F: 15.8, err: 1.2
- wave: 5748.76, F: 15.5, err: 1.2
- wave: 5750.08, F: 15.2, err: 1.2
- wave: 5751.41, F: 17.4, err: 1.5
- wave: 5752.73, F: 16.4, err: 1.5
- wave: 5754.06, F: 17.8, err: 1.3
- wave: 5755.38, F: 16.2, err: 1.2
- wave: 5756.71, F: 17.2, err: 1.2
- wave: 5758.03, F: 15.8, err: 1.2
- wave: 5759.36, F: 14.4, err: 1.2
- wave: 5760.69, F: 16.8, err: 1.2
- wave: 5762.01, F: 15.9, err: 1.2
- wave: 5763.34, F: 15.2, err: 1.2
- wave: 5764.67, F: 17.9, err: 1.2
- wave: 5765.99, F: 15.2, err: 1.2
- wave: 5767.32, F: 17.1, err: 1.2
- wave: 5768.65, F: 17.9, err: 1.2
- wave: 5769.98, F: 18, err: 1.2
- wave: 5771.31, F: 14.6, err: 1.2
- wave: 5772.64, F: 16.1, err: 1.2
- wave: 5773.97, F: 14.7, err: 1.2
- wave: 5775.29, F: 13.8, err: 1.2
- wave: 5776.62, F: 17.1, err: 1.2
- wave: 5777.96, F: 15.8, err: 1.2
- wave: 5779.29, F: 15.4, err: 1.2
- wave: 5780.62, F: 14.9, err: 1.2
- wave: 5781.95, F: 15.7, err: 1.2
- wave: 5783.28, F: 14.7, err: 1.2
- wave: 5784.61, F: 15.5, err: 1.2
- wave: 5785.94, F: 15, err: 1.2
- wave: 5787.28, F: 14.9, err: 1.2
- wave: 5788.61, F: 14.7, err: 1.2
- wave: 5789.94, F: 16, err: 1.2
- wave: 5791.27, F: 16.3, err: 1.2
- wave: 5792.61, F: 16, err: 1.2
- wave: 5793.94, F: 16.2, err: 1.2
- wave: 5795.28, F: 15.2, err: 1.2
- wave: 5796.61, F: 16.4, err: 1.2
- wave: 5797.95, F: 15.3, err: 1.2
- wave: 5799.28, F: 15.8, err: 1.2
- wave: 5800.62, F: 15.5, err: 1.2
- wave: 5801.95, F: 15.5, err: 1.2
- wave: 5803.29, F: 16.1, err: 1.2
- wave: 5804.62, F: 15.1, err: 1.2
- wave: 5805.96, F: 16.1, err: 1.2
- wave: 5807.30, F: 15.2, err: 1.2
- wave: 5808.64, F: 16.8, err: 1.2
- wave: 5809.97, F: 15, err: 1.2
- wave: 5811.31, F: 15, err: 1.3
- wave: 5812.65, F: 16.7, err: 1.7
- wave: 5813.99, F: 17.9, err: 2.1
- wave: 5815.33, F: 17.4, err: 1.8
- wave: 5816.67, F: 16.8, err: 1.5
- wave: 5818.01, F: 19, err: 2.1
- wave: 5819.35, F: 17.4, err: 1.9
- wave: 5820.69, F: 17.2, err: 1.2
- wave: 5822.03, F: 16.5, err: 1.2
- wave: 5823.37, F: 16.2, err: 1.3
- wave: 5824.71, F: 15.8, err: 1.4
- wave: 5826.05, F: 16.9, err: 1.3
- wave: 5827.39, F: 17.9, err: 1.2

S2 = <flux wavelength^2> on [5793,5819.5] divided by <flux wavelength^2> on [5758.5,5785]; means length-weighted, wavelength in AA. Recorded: 1.03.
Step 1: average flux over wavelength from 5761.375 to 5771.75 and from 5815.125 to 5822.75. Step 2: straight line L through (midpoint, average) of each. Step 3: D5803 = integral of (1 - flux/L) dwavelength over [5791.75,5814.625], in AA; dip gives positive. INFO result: 1.7 AA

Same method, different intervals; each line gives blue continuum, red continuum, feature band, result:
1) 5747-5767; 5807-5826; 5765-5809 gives 1.9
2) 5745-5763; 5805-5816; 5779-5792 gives 0.7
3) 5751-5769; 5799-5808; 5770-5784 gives 0.6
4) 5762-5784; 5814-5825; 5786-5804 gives 0.9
